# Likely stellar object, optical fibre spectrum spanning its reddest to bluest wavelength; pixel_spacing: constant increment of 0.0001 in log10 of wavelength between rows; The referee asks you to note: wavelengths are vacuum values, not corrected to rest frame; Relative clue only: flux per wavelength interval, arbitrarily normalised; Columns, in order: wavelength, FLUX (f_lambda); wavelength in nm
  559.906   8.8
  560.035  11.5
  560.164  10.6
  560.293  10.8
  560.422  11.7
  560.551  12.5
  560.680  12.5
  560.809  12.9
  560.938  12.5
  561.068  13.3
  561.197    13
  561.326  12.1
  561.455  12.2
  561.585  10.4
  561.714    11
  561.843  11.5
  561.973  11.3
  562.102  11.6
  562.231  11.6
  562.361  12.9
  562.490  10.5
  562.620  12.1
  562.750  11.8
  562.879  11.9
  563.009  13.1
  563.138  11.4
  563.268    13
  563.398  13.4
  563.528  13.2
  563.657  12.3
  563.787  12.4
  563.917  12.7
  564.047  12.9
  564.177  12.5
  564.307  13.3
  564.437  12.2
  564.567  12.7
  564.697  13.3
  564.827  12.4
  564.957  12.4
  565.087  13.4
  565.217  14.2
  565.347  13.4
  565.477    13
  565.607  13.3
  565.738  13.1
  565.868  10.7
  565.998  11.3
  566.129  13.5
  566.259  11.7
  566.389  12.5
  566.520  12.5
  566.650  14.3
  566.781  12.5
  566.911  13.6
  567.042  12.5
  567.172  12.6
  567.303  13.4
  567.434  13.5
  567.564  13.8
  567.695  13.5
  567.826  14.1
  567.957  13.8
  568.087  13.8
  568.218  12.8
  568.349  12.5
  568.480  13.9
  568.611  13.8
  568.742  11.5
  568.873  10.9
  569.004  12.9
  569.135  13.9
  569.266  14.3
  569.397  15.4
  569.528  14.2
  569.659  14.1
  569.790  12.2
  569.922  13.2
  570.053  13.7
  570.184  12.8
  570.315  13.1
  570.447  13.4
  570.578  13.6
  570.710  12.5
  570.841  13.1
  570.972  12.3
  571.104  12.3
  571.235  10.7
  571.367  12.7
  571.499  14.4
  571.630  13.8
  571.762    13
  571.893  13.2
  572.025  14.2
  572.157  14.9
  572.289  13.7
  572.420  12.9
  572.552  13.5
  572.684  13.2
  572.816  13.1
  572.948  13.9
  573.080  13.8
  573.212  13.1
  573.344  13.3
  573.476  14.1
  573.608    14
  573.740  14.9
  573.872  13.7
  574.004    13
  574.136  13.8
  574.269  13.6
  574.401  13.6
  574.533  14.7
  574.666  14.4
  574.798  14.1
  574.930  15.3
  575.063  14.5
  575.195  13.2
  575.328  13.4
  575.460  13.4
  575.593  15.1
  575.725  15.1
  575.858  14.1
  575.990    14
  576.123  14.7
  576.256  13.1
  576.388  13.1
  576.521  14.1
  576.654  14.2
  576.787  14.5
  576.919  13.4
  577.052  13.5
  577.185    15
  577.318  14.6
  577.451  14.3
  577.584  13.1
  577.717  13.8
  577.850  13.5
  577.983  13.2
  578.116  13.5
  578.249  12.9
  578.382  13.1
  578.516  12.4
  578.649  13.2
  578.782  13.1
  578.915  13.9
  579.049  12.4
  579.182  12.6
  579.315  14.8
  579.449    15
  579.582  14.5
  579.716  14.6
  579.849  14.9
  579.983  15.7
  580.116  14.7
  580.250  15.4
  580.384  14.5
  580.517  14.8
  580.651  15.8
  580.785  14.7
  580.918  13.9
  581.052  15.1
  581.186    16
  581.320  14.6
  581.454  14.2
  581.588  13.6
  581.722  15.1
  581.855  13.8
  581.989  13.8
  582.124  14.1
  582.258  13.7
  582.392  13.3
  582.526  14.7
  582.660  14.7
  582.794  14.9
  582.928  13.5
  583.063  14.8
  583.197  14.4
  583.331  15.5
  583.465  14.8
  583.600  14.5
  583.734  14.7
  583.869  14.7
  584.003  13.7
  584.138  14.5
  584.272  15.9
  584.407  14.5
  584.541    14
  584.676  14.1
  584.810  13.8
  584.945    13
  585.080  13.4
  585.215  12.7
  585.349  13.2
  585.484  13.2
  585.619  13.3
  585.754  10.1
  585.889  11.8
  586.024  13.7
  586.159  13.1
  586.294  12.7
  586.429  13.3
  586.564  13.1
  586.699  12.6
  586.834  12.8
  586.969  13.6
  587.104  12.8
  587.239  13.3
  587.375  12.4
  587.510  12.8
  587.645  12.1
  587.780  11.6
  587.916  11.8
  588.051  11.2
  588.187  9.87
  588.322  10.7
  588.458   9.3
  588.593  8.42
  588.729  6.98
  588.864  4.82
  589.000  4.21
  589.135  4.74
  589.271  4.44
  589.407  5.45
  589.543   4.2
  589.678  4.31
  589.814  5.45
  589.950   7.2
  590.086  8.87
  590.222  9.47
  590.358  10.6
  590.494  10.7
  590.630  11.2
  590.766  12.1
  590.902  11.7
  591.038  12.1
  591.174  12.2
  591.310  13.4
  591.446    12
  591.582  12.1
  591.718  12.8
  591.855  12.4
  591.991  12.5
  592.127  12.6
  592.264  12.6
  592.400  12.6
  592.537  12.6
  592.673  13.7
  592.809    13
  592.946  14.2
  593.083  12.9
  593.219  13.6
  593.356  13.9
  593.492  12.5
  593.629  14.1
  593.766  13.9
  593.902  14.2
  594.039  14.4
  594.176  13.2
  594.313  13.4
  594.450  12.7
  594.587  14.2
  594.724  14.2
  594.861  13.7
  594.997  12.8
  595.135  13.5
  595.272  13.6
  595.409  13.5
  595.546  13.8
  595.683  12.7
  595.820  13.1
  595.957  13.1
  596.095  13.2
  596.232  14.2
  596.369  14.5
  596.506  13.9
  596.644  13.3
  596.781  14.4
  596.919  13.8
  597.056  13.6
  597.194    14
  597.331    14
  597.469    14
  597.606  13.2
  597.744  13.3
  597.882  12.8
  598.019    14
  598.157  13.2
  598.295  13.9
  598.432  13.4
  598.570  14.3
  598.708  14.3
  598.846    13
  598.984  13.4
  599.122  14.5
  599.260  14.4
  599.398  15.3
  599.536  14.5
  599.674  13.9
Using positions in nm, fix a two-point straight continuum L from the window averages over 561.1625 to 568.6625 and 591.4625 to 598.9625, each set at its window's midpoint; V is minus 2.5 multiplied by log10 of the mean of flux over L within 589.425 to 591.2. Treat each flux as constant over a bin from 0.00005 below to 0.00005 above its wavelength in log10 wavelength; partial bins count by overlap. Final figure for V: 0.42 mag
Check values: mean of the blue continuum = 12.7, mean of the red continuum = 13.4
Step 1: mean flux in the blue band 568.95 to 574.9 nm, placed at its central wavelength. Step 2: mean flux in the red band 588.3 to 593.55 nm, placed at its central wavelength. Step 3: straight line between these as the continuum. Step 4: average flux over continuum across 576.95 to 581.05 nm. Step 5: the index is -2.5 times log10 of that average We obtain -0.15 mag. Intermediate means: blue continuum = 13.5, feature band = 14.1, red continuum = 10.2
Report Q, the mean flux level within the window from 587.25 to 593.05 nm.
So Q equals 10.2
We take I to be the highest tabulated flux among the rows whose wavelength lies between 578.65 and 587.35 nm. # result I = 16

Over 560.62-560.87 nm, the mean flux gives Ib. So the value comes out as 12.7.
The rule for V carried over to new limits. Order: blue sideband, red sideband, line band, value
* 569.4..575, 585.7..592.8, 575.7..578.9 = -0.09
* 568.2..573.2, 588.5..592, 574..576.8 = -0.15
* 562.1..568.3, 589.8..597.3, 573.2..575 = -0.10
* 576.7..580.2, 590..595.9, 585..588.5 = 0.08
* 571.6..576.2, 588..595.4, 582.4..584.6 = -0.18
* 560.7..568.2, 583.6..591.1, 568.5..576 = -0.12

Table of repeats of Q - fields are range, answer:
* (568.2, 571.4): 13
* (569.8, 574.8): 13.4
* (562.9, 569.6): 13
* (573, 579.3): 13.8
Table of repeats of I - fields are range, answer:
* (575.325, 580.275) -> 15.7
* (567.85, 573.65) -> 15.4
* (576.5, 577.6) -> 15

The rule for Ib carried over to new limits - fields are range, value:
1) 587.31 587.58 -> 12.6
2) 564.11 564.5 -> 12.7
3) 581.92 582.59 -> 13.9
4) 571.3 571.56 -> 13.5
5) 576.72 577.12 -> 13.8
